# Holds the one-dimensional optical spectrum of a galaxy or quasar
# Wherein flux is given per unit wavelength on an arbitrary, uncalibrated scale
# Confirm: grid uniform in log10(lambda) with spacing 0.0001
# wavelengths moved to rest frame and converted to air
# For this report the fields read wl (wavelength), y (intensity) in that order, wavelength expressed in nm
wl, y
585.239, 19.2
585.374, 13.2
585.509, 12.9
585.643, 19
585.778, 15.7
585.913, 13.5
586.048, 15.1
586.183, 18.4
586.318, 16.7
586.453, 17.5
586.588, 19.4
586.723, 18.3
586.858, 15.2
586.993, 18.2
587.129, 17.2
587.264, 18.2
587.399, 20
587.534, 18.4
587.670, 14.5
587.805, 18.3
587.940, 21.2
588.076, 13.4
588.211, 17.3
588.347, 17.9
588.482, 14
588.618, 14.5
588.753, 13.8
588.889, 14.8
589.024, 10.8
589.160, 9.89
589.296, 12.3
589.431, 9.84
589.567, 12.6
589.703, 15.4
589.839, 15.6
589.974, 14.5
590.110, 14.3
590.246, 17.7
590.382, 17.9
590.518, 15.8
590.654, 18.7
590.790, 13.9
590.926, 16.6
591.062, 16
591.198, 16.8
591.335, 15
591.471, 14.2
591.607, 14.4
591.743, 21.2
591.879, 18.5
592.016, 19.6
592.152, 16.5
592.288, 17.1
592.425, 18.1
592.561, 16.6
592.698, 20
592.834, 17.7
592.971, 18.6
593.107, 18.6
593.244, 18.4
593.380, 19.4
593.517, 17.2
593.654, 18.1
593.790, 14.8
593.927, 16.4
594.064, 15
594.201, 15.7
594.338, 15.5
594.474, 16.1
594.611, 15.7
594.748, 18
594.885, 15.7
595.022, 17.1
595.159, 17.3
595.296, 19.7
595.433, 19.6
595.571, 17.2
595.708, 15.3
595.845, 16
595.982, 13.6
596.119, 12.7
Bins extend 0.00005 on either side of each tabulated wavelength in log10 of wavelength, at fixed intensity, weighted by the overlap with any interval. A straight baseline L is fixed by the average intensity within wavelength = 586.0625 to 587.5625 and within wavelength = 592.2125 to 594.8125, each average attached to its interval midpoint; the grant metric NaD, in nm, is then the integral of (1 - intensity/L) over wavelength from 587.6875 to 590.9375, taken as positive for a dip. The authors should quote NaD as 0.48 nm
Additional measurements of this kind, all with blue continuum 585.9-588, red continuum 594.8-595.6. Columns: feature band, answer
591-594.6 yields 0.13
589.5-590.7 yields 0.13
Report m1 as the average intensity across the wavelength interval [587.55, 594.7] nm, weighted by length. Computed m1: 16.1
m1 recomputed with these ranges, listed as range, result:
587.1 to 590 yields 15.2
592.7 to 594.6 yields 17.1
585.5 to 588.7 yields 16.9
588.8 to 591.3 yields 14.6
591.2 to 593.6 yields 17.7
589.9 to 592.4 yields 16.6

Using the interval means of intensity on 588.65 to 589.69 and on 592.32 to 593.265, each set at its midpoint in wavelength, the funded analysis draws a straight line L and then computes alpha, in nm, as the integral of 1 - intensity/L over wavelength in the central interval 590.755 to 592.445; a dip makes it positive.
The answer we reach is -0.05 nm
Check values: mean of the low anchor 12.3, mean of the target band 16.8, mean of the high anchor 18.2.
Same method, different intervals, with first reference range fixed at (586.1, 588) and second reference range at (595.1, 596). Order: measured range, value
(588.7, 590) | 0.354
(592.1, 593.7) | -0.060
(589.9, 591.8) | 0.151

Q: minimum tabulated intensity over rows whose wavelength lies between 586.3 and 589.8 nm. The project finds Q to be 9.84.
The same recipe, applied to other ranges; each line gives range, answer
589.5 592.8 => 12.6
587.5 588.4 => 13.4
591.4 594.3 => 14.2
